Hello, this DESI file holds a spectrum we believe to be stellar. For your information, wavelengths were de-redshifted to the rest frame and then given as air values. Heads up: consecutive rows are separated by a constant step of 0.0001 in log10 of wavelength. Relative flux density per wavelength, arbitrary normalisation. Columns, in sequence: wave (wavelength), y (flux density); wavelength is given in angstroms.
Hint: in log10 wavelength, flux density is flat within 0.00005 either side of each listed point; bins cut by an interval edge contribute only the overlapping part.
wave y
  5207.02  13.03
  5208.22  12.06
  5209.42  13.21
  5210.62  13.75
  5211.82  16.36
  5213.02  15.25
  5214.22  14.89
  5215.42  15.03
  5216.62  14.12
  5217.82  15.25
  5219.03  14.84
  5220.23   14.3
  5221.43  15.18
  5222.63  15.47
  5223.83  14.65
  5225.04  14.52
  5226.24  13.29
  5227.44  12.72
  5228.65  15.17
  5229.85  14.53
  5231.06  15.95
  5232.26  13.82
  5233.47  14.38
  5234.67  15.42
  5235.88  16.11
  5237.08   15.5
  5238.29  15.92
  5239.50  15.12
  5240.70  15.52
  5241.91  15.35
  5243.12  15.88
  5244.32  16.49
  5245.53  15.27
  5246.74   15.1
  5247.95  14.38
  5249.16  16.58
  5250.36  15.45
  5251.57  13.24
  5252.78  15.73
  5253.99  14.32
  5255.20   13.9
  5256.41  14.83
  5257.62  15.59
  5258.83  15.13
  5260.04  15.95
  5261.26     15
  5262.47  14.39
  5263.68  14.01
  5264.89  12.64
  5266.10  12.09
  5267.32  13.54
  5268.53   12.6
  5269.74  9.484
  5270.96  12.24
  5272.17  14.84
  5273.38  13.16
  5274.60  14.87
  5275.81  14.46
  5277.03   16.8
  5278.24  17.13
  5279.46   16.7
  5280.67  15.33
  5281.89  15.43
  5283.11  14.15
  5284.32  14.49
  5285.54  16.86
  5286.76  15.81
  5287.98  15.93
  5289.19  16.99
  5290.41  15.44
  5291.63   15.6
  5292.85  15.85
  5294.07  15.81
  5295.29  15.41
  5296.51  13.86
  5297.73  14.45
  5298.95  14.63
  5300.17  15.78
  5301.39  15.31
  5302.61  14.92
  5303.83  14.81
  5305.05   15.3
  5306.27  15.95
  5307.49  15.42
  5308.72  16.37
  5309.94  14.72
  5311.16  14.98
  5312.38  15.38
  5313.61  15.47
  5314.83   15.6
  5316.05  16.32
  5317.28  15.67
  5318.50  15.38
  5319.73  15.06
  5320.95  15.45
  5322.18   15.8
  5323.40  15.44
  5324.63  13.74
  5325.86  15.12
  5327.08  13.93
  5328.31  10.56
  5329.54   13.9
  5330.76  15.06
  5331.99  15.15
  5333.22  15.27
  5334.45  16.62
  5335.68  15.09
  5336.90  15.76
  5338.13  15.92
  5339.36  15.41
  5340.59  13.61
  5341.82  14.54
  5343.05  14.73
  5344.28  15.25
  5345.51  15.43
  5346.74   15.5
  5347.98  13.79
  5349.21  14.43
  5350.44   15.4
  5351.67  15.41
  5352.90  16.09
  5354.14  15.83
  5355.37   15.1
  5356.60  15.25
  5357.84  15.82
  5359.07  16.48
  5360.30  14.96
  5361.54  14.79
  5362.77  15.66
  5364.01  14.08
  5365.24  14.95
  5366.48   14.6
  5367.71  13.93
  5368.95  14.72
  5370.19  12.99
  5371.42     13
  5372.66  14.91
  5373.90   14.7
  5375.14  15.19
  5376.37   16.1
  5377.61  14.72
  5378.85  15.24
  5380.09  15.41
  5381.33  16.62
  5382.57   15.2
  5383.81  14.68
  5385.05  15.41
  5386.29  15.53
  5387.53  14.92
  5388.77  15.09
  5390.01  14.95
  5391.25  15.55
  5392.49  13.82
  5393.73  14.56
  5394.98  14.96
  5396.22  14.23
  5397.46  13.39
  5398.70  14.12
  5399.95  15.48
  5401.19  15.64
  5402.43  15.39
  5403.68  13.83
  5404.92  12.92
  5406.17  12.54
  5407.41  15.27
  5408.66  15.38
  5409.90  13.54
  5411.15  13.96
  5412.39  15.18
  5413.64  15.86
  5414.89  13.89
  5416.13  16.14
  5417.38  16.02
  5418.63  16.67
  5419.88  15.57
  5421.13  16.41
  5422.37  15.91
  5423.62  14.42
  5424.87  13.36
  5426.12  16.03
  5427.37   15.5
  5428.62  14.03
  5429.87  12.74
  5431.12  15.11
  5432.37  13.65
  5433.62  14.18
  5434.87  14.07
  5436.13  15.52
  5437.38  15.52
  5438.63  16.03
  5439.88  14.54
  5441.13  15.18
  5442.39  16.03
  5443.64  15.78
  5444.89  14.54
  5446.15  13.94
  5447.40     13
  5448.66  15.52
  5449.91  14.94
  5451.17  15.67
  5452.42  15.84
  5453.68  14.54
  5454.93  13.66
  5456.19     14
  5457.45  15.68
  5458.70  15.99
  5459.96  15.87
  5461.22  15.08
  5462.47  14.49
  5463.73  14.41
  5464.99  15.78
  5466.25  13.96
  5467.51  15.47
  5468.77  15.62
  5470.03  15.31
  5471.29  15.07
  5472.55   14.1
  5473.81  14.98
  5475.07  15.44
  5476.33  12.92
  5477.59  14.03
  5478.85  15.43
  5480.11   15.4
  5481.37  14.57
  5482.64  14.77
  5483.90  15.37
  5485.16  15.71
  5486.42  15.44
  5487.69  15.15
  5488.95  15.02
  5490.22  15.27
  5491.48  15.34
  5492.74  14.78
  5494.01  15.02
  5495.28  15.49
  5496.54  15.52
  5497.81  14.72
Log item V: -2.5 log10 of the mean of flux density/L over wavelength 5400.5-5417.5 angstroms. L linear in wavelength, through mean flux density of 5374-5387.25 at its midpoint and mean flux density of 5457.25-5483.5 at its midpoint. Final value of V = 0.04 mag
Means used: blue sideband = 15.4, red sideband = 15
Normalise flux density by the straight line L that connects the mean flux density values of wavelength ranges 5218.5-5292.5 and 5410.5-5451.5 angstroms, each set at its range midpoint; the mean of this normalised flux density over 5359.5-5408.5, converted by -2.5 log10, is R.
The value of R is 0.02 mag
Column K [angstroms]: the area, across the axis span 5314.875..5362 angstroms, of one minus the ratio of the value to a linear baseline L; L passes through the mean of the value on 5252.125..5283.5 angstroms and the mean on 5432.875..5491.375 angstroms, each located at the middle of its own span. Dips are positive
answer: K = -1.6 angstroms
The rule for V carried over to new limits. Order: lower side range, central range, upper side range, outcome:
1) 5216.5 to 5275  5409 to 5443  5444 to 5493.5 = -0.01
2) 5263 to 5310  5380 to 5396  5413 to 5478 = -0.01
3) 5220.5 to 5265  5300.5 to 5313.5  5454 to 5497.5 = -0.03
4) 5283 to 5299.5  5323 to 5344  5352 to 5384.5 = 0.04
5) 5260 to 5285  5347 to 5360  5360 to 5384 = -0.05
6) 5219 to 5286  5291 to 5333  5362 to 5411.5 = -0.03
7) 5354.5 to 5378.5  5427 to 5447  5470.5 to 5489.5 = 0.01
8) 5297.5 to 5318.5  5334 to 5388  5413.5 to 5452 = 0.01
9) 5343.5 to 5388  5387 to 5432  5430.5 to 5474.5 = 0.02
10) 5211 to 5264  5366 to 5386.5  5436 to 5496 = 0.01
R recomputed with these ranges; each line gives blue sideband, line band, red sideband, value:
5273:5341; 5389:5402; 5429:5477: 0.02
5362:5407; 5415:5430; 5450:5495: -0.03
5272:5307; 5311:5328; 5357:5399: 0.00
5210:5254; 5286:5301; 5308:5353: -0.03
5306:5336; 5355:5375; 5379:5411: 0.01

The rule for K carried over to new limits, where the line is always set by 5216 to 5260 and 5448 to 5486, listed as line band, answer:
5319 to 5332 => 0.5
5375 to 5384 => -0.3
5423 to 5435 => 0.5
